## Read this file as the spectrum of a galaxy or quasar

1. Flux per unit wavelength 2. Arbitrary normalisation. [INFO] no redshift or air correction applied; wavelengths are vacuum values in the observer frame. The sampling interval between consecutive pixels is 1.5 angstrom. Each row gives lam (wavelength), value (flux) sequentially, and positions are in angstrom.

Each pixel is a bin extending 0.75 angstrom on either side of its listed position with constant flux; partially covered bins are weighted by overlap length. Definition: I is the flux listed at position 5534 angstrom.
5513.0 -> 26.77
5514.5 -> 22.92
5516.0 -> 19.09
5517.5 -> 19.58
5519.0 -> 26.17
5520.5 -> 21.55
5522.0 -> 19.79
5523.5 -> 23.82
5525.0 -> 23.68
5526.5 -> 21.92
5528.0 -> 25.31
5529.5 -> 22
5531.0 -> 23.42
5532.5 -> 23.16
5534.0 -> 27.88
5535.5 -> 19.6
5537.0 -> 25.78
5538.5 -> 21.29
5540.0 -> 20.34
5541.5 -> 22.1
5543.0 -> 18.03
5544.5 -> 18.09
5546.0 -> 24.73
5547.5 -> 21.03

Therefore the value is 27.88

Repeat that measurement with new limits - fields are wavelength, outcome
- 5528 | 25.31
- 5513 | 26.77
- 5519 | 26.17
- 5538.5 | 21.29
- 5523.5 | 23.82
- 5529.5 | 22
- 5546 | 24.73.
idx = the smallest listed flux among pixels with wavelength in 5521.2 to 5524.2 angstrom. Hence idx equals 19.79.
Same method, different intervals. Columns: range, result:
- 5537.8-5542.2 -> 20.34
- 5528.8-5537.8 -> 19.6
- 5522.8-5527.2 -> 21.92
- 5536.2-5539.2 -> 21.29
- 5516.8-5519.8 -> 19.58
